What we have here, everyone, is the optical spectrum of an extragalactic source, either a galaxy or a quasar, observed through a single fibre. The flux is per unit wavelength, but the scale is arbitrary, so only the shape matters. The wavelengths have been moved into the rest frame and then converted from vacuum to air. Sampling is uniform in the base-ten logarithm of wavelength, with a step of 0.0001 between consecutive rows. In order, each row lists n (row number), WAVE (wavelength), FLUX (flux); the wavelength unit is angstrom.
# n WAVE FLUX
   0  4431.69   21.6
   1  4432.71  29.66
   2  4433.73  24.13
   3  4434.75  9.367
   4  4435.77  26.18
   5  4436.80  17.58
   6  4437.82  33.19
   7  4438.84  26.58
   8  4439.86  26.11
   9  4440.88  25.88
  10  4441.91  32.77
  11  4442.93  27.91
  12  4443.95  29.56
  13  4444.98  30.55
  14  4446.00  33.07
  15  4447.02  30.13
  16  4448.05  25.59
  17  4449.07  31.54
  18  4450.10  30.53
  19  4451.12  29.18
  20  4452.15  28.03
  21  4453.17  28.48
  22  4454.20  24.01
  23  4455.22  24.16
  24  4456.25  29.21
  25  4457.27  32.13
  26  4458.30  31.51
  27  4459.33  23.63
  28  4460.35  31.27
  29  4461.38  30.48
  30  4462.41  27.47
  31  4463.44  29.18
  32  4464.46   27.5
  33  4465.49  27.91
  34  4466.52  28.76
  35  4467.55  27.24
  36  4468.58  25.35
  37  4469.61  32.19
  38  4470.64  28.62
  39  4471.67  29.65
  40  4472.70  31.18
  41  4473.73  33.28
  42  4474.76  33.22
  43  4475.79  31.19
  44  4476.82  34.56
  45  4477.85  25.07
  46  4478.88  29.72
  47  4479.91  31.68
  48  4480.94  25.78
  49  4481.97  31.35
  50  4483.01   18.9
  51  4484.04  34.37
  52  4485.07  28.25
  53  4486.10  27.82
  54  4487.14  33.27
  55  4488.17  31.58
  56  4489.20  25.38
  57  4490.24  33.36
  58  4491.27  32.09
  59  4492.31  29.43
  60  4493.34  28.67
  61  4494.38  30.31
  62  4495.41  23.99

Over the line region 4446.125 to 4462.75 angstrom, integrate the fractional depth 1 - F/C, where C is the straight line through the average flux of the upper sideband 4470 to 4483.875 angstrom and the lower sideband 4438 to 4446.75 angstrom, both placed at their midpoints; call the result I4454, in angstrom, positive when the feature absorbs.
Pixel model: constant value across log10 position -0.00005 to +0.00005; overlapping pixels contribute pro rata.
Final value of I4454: 0.4 angstrom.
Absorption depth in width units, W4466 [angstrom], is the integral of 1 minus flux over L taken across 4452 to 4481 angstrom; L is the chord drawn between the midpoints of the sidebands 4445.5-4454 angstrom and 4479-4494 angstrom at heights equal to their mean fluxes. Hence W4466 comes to 0.3 angstrom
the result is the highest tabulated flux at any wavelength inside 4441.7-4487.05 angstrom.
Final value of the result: 34.56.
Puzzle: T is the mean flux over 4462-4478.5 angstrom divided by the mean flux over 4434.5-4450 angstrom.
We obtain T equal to 1.08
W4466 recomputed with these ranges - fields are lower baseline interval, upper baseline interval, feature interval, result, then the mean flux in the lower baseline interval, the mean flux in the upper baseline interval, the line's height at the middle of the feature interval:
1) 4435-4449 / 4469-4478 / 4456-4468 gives 0.44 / 27.8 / 31.2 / 30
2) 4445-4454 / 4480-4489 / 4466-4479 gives -0.41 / 29.4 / 28.9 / 29.1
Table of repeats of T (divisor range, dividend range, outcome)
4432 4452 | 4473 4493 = 1.10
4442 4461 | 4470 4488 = 1.03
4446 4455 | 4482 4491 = 1.03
